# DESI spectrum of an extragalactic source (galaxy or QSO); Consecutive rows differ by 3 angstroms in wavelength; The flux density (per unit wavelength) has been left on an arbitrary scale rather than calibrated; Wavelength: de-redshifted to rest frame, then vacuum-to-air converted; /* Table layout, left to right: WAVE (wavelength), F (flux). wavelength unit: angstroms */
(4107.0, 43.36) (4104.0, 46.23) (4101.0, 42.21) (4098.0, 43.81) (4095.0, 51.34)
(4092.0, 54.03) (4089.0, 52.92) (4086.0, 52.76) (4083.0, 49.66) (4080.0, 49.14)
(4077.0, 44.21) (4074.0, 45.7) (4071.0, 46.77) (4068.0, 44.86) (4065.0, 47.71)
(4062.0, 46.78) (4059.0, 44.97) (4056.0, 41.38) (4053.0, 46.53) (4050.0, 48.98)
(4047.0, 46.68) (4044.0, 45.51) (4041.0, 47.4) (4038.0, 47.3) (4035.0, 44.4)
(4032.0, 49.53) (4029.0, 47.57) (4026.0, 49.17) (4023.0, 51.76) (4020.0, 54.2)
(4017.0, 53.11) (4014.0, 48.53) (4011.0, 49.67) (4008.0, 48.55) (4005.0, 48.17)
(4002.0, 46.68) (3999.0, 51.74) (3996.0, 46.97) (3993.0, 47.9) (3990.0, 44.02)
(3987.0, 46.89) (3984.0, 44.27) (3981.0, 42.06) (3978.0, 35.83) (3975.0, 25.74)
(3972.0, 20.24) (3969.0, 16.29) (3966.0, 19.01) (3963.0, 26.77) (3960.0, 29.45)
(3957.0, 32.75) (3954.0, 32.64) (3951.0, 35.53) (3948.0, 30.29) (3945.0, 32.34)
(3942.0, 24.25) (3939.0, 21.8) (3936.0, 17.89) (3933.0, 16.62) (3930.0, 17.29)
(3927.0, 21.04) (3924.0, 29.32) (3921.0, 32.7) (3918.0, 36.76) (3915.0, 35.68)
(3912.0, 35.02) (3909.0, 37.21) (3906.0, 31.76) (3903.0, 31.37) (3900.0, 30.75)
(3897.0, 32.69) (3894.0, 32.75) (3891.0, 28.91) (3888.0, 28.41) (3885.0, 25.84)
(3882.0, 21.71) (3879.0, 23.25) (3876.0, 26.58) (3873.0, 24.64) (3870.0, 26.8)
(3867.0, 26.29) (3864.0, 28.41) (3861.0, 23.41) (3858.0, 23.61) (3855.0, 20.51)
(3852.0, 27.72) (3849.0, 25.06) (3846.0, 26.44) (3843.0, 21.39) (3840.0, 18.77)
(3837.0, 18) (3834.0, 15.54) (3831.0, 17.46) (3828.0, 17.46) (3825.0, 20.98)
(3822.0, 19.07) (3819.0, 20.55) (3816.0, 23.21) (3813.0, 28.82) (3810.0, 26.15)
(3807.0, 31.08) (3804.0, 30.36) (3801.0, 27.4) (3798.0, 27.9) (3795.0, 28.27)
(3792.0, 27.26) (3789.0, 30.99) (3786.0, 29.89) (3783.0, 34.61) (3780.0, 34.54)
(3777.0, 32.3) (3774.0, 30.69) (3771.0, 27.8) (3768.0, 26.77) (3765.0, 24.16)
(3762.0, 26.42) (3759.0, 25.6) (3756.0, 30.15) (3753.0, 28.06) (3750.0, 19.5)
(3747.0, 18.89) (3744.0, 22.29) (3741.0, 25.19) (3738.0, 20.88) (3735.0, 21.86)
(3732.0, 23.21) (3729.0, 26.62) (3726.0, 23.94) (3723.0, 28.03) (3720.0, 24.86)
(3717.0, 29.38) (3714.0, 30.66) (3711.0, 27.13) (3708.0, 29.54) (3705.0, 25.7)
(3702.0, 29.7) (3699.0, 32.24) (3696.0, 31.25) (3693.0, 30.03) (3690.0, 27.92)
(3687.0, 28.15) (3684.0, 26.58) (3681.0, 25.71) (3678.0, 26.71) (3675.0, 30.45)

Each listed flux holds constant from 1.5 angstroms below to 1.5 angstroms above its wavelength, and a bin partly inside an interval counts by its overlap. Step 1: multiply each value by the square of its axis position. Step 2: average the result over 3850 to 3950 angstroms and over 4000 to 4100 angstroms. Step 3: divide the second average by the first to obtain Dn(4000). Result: 1.89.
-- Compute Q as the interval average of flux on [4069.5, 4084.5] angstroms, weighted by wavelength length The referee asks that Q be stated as 47.1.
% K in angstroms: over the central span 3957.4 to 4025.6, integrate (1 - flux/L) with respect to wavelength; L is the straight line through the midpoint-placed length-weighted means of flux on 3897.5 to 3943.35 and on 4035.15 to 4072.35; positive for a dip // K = -4.6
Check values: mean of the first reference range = 28.1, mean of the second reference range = 46.2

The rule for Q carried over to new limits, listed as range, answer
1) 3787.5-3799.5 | 28.6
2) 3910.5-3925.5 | 33.9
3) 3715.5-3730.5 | 26.6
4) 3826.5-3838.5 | 17.1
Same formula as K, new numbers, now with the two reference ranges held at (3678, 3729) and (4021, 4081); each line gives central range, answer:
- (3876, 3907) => 7.9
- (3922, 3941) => 9.1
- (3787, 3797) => 1.2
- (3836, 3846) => 4.2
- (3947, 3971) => 8.1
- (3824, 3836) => 5.9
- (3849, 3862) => 4.4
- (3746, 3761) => 3.0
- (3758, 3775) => 2.5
